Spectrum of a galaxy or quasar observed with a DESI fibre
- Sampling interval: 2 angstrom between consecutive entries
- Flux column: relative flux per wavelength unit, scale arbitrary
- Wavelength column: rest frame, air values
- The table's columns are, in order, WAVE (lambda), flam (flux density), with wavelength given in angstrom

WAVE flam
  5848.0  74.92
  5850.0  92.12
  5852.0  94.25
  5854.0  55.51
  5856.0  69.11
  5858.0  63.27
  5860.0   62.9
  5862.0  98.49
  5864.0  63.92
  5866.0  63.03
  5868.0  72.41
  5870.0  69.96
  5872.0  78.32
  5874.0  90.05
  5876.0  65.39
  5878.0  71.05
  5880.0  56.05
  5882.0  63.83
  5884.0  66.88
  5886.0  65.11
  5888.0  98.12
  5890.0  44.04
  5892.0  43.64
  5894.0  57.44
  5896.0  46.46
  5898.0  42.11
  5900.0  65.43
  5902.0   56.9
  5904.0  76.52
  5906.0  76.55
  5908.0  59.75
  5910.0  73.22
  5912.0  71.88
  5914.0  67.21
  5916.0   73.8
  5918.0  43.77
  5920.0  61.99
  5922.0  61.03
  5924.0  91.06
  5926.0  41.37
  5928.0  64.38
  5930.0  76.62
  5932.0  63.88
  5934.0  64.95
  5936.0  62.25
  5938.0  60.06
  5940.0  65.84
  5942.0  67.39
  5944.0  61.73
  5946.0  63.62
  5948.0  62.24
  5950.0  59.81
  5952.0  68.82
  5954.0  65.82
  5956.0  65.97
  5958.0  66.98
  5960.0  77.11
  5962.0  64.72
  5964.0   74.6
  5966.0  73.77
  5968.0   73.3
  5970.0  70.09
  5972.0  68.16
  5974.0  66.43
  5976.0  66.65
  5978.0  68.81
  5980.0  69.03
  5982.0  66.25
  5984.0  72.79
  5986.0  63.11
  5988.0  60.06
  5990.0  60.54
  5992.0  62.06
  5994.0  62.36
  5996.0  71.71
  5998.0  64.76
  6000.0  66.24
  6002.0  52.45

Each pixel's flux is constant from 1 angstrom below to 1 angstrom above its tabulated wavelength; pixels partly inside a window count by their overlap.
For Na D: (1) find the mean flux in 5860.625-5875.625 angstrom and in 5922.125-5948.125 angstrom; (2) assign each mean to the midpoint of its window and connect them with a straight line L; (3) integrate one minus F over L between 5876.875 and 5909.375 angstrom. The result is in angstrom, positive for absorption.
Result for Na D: 4.41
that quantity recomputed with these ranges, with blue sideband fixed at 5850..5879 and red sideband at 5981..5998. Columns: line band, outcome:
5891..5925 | 3.6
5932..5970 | 0.4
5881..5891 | 0.6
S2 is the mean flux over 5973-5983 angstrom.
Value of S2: 67.4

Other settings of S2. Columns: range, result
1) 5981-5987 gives 67.4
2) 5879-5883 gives 59.9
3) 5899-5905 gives 66.3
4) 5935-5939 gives 61.2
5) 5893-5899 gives 48.7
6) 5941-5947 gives 64.2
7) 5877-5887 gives 64.6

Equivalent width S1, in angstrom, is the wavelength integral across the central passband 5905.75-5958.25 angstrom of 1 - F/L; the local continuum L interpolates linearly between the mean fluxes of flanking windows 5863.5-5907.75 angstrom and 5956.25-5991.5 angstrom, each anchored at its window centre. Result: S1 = 1.3 angstrom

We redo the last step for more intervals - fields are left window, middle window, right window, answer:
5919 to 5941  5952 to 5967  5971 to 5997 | -1.0 angstrom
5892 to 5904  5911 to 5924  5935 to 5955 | -1.5 angstrom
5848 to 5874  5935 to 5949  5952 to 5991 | 1.3 angstrom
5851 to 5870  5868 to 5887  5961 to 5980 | 0.4 angstrom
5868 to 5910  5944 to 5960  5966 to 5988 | 0.5 angstrom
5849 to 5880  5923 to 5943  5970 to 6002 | 0.9 angstrom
